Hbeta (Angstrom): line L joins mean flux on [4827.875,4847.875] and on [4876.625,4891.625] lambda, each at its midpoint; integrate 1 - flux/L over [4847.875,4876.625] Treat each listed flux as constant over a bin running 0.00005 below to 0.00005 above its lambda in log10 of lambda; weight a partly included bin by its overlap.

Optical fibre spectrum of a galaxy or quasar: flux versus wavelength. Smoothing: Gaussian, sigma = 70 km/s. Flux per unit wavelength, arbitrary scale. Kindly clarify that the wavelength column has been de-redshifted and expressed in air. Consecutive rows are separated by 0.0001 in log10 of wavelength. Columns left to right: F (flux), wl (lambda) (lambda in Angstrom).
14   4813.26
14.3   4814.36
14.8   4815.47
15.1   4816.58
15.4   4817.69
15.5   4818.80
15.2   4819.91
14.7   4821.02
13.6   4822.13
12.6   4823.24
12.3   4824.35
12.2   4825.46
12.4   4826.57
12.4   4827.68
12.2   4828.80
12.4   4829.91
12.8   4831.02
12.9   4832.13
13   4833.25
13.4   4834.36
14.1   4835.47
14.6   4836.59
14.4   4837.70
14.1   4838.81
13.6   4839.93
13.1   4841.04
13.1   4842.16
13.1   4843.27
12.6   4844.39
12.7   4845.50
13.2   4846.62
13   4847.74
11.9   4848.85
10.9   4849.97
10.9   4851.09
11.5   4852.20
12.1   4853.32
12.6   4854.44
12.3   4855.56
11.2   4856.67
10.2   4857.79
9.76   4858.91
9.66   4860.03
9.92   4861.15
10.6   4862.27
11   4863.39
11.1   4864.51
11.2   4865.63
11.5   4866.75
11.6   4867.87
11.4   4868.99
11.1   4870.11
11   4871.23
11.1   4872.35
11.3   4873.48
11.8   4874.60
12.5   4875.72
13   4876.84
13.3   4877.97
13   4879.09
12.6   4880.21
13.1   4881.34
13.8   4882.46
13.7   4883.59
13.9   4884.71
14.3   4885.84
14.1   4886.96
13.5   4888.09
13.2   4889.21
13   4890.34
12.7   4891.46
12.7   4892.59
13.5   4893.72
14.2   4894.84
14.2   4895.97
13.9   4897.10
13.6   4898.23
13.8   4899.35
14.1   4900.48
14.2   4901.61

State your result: 4.5 Angstrom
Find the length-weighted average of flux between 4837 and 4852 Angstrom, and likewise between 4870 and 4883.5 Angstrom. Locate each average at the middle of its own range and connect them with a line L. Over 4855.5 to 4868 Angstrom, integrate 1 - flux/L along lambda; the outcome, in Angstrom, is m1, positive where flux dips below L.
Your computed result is 1.8 Angstrom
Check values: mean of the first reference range 12.8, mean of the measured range 10.8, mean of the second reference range 12.4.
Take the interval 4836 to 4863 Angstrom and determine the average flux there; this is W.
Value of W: 12.1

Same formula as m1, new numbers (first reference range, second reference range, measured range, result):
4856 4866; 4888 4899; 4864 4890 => -1.09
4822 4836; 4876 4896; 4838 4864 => 2.22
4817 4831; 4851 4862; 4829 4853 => -1.48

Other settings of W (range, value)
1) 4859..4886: 11.9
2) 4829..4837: 13.2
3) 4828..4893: 12.4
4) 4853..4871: 11.1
